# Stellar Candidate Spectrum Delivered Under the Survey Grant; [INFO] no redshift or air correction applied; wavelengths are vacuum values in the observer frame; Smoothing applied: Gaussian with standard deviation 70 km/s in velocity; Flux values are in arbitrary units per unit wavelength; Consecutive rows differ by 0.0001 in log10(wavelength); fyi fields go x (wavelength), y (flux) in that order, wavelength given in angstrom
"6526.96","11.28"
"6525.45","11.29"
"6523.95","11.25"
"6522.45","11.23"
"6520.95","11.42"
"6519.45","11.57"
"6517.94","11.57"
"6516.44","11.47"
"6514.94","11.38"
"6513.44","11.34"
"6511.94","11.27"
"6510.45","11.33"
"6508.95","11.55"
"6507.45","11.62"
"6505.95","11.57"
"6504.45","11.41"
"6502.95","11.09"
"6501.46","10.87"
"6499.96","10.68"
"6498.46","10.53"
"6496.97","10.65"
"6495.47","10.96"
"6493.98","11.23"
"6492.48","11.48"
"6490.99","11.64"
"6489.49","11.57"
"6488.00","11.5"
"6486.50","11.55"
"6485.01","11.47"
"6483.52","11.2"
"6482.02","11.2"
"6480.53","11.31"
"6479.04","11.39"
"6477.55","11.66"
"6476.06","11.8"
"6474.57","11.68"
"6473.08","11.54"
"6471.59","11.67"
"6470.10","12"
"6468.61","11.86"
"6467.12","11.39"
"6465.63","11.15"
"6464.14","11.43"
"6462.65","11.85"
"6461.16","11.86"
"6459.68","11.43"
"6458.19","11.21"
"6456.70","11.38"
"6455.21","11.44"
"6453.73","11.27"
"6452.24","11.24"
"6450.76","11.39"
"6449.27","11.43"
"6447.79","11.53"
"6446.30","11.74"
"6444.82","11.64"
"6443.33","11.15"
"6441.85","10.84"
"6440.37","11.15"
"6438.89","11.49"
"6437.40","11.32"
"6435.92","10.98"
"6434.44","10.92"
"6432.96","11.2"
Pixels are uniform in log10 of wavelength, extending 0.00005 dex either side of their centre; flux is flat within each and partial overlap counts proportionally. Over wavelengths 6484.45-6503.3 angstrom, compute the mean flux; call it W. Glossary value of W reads 11.2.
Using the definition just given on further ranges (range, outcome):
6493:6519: 11.2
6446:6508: 11.4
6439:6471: 11.4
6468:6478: 11.7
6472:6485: 11.5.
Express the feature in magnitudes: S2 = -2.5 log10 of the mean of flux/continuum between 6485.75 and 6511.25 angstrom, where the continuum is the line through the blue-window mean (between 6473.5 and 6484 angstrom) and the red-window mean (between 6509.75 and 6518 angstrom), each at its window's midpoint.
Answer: 0.02 mag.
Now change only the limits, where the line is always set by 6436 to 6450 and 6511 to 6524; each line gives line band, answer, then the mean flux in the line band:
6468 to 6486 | -0.02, 11.6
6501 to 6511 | 0.00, 11.4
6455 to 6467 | -0.01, 11.5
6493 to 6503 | 0.05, 10.9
